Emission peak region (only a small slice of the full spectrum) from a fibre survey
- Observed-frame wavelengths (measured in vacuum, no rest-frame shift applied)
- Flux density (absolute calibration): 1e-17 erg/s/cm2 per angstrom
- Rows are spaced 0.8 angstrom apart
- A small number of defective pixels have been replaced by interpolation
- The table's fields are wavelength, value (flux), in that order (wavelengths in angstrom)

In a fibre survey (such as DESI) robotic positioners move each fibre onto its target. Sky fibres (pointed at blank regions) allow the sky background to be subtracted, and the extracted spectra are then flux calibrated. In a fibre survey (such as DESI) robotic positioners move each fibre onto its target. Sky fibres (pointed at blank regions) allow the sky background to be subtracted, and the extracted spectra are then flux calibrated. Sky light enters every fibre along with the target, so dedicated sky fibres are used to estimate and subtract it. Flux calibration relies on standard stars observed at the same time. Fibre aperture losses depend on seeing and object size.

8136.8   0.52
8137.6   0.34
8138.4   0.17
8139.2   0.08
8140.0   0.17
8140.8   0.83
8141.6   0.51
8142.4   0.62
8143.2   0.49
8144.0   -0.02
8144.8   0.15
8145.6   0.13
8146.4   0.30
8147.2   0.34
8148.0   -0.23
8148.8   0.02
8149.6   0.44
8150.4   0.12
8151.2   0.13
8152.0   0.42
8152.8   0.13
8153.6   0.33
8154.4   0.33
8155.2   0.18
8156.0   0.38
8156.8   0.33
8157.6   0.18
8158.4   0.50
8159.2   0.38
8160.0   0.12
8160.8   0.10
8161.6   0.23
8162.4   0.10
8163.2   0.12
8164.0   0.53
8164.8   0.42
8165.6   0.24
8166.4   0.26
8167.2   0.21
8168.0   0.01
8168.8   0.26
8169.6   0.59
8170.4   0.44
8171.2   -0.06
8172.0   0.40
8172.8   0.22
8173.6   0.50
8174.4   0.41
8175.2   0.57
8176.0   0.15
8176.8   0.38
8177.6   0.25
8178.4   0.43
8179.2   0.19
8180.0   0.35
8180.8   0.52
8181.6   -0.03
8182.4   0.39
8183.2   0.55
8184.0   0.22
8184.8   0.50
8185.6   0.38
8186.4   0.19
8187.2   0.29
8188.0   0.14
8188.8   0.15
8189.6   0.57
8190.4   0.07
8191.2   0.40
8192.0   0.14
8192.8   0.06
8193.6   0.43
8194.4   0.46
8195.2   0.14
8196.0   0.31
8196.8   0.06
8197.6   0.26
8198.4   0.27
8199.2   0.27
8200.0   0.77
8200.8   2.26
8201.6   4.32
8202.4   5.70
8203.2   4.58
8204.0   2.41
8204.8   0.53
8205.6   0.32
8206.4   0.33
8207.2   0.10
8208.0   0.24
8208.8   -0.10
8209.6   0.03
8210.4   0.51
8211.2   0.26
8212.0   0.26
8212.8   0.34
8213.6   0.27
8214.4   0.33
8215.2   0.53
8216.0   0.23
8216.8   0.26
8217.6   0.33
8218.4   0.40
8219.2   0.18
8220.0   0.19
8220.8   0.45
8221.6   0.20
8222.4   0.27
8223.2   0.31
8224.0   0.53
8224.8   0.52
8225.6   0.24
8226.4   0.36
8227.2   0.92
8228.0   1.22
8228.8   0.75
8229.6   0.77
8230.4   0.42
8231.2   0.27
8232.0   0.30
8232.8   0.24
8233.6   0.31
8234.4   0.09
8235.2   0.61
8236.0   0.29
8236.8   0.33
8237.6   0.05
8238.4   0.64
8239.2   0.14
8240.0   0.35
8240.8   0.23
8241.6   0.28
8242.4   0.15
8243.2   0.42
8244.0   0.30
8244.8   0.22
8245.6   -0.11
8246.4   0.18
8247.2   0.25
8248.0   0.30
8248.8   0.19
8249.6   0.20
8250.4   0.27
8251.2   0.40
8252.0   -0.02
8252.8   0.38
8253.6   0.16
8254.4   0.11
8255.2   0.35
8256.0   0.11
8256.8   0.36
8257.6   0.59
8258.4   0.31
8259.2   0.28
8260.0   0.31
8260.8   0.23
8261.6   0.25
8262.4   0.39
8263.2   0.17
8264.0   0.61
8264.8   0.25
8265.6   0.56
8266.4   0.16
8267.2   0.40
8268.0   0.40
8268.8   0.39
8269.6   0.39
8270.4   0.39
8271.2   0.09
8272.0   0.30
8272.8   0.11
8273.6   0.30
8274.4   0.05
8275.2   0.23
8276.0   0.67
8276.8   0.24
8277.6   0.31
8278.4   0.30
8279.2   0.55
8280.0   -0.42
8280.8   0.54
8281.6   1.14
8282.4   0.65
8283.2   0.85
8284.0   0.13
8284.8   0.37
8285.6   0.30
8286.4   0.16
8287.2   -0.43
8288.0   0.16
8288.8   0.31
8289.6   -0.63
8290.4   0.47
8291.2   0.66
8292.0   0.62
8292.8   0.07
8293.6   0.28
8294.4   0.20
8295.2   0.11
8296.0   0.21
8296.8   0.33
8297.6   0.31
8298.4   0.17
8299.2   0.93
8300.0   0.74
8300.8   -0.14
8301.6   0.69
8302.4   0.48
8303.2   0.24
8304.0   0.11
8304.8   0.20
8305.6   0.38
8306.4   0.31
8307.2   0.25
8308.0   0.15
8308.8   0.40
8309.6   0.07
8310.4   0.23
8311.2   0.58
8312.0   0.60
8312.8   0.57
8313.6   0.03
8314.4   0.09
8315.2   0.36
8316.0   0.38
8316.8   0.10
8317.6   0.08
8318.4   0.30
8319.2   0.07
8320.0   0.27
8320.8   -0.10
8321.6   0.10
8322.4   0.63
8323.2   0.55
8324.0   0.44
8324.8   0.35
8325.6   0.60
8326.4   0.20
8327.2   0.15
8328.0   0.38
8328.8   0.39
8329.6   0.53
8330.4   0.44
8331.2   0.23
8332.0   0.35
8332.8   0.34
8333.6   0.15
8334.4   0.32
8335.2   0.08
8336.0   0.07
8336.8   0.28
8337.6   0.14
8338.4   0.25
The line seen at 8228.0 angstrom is [N II]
